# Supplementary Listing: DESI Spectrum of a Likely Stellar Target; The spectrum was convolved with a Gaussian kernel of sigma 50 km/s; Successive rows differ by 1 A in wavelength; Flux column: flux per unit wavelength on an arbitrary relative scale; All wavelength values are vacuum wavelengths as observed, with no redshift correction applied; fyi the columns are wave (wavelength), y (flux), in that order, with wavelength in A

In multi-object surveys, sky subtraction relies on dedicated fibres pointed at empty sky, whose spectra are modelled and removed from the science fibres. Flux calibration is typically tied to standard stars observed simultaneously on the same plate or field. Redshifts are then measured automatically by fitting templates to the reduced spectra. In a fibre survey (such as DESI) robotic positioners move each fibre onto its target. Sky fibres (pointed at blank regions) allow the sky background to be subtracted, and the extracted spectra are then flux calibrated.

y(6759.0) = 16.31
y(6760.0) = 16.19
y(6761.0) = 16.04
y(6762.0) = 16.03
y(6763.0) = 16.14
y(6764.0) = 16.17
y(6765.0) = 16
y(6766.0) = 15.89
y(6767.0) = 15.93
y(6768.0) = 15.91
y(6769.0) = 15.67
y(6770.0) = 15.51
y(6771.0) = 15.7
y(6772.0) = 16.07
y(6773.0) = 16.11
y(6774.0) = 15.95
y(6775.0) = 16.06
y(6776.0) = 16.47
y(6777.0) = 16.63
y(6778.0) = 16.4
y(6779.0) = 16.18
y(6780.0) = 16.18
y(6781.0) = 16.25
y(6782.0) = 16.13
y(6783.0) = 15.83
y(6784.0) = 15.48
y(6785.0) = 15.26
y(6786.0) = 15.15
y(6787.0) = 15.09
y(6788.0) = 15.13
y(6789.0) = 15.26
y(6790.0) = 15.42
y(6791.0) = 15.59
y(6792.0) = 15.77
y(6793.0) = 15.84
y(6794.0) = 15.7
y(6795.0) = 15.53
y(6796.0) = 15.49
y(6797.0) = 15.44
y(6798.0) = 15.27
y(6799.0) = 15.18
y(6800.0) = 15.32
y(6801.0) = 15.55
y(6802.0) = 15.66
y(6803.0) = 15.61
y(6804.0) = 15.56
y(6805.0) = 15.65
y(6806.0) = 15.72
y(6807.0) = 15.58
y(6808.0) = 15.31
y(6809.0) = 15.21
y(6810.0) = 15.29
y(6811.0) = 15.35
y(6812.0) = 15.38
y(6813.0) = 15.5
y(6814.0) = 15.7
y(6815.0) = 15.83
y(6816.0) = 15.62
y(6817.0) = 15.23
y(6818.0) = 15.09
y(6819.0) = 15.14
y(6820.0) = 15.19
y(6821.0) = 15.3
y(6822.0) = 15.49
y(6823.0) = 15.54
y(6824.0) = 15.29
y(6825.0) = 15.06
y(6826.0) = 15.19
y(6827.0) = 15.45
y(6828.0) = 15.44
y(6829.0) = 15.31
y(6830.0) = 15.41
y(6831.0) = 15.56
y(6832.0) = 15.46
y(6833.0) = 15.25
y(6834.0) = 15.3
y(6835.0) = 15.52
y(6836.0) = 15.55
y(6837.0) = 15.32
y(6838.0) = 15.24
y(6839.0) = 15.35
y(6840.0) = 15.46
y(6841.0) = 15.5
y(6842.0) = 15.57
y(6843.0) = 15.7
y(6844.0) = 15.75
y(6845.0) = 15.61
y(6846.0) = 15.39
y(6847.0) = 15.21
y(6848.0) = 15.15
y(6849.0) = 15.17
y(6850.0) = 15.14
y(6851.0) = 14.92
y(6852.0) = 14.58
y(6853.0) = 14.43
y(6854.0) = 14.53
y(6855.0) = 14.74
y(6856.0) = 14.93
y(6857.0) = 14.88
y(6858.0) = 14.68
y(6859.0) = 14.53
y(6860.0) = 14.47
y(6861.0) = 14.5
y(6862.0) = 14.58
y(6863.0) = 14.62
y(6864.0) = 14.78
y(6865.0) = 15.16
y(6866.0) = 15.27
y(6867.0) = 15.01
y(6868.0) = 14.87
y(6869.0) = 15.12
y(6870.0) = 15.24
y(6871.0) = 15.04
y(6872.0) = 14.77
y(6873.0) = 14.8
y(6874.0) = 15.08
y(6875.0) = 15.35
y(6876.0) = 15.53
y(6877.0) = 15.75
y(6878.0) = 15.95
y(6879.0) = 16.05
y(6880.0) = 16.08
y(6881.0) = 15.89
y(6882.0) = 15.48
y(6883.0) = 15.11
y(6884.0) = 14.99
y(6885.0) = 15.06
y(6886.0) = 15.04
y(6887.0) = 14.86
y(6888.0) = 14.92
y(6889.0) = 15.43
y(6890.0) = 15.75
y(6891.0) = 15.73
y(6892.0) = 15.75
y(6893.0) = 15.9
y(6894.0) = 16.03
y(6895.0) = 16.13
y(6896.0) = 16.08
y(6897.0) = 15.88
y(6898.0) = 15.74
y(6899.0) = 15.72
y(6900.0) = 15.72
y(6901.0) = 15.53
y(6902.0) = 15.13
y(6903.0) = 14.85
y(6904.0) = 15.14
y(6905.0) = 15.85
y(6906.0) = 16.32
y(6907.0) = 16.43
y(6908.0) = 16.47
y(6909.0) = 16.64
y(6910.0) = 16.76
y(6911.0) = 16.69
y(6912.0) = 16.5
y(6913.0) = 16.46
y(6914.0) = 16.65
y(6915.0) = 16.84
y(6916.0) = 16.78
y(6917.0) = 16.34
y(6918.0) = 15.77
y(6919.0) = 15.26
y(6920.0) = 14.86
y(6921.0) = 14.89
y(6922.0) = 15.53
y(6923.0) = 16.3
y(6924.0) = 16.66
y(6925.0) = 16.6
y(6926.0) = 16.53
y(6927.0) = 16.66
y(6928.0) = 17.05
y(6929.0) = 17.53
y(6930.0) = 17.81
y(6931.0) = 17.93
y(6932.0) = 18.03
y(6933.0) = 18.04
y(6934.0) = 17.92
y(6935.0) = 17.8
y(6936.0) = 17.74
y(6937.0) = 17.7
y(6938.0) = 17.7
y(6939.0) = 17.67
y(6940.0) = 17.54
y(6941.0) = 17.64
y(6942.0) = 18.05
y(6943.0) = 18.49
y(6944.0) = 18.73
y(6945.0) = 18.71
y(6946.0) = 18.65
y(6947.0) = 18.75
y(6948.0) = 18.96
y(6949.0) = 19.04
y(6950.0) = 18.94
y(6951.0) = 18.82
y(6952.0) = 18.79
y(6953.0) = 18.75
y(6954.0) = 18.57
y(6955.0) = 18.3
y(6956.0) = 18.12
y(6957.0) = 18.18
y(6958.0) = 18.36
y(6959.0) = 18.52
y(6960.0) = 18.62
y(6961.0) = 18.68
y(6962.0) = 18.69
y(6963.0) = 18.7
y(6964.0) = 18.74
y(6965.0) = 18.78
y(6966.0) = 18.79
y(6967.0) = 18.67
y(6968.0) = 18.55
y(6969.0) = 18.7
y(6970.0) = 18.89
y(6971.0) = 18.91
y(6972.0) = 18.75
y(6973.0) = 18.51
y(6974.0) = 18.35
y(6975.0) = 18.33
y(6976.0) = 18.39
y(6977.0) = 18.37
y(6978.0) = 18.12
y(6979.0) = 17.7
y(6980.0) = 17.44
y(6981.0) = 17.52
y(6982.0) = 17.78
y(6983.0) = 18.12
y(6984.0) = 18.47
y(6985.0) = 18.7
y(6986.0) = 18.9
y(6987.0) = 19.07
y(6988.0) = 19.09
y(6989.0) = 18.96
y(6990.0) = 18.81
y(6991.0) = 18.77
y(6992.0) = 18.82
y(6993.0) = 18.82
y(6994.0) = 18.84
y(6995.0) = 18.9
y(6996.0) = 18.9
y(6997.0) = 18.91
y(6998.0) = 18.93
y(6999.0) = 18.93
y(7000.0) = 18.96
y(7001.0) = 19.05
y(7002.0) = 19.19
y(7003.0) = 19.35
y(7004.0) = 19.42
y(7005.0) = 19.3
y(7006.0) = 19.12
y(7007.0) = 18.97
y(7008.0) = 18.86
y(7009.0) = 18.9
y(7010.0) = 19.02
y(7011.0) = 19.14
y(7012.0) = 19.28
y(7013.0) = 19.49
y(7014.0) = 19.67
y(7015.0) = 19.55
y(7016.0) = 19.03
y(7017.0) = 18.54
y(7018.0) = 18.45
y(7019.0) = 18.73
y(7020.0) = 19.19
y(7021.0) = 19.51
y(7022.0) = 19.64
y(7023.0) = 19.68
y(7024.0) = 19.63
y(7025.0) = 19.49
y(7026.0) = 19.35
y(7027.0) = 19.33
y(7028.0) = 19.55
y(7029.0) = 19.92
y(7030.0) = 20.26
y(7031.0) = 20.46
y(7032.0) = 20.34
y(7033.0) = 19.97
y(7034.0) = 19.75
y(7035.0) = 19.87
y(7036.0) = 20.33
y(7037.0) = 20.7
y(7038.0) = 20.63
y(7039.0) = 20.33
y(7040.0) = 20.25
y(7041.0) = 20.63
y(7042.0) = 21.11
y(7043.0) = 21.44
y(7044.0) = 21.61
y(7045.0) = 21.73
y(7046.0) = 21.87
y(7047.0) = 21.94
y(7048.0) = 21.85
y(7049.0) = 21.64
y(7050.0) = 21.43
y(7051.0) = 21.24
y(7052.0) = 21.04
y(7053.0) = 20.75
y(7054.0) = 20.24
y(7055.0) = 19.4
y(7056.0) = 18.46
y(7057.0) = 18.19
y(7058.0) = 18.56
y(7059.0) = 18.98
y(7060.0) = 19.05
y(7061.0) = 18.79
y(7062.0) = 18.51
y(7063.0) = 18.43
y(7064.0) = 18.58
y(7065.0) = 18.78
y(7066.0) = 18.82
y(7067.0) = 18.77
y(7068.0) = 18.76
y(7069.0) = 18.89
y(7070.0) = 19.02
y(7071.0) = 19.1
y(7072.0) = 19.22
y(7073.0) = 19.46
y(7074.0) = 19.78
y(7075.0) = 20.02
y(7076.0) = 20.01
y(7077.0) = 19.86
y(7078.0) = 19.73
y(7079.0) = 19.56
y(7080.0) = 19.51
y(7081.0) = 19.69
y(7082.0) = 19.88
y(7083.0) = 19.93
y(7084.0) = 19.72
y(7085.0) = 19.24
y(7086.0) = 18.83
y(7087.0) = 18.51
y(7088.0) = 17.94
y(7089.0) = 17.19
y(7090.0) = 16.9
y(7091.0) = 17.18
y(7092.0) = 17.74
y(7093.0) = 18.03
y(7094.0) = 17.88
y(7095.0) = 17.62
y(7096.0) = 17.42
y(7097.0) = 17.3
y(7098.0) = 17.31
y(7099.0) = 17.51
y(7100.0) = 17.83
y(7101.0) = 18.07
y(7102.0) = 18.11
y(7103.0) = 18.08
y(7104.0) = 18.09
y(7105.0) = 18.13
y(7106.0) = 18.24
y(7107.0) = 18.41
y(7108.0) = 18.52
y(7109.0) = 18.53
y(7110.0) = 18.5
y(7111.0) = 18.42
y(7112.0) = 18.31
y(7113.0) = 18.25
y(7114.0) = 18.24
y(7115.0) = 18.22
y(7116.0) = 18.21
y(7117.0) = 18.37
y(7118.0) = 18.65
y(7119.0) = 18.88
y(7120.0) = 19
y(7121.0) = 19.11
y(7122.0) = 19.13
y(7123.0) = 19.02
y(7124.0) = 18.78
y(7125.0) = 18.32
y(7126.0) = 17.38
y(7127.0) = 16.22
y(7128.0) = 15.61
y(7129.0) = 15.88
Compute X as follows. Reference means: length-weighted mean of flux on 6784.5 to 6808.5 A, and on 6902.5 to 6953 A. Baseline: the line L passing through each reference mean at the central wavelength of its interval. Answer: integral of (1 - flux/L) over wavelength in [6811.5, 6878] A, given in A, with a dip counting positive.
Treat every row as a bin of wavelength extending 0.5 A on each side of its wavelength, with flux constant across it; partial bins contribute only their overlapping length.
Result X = 3.7 A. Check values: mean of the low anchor 15.5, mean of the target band 15.2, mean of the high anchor 17.2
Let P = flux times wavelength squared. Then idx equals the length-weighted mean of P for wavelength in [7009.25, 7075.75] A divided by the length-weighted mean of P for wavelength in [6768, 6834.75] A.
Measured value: 1.36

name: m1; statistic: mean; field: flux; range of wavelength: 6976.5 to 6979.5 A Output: 18.1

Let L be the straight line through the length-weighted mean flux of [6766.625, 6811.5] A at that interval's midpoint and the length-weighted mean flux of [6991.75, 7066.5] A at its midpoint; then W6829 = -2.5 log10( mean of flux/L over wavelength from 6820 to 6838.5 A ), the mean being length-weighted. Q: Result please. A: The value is 0.067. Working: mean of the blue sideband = 15.7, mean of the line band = 15.4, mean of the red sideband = 19.7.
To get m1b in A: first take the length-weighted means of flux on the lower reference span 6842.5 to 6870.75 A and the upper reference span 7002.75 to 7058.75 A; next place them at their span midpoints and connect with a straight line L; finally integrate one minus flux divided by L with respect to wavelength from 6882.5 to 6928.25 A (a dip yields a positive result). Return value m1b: 1.3 A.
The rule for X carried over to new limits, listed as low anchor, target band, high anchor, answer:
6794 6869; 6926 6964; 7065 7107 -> -3.3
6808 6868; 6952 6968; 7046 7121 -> -1.4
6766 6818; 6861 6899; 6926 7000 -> 3.8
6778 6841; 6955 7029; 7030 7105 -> -2.4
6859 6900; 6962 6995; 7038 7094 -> -1.8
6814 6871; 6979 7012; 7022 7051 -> 1.0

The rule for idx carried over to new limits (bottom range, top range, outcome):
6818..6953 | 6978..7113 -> 1.25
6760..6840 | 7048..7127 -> 1.31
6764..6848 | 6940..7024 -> 1.27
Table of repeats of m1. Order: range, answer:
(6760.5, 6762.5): 16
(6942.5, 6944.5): 18.6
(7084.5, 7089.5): 18.3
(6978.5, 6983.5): 17.7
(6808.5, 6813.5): 15.3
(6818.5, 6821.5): 15.2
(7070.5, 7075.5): 19.5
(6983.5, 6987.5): 18.8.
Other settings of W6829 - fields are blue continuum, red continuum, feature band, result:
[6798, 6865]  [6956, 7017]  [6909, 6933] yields 0.04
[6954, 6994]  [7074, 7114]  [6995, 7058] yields -0.08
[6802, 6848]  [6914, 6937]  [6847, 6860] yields 0.07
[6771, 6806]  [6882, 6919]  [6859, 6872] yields 0.07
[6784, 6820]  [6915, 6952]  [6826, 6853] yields 0.05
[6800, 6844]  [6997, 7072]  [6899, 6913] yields 0.07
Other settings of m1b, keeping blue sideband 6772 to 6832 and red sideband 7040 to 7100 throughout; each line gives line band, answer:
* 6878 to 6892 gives 1.08 A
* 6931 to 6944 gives -0.32 A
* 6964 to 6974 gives -0.45 A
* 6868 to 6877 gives 0.77 A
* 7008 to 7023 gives -0.48 A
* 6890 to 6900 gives 0.59 A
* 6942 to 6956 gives -0.84 A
